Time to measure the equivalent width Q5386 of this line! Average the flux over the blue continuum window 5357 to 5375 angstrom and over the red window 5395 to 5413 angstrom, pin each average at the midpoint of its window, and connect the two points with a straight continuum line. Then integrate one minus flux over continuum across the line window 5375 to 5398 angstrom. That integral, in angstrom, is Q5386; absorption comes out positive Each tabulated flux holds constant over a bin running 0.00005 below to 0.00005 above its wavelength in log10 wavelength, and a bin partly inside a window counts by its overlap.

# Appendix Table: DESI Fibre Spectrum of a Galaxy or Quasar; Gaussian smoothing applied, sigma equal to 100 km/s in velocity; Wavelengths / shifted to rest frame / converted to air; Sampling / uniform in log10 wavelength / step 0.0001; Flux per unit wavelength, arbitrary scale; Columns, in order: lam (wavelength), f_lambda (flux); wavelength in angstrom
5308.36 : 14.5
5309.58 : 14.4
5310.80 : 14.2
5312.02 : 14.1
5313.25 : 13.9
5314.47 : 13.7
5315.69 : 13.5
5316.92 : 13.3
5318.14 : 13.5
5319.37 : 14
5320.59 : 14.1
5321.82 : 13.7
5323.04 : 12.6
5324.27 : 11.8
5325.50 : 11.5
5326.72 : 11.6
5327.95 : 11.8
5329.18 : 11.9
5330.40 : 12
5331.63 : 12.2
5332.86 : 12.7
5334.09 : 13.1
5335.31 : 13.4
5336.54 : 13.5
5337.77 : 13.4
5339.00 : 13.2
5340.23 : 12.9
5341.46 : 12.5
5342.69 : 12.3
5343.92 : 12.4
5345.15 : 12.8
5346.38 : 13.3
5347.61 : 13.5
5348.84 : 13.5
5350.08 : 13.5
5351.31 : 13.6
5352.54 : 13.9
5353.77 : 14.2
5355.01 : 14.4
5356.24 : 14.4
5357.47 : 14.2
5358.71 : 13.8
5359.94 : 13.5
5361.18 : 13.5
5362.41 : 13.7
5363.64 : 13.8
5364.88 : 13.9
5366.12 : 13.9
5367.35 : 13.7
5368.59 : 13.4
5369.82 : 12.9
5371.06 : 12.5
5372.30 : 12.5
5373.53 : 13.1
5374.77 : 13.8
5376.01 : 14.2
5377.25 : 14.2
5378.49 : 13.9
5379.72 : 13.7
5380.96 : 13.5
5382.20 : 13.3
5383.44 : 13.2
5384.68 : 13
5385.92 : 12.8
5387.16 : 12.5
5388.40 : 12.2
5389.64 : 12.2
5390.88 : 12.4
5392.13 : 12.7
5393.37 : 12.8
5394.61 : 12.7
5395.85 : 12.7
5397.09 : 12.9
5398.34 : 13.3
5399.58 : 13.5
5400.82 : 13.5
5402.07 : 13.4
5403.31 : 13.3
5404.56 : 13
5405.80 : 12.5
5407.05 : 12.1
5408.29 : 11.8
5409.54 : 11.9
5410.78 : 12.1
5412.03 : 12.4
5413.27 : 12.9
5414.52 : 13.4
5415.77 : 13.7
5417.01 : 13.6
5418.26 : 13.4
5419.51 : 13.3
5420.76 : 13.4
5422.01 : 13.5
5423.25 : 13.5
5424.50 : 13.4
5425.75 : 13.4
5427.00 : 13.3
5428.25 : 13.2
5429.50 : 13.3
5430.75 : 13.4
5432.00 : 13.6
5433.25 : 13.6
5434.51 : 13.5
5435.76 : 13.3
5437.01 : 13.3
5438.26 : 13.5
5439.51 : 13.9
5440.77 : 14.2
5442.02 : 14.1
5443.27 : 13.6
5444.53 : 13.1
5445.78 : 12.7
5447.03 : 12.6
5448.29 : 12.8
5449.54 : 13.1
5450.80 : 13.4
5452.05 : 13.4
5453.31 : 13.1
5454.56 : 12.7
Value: 0.0 angstrom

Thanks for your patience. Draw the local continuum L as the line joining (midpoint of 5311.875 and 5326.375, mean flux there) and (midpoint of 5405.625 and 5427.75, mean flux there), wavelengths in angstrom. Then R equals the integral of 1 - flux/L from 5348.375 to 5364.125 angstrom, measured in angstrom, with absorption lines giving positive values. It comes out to -0.8 angstrom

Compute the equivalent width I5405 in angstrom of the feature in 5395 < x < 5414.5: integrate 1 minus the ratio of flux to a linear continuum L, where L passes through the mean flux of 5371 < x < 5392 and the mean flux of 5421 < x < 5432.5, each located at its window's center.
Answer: 0.7 angstrom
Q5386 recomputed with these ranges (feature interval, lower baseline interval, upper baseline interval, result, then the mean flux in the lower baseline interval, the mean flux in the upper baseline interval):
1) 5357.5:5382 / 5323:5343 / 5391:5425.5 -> -1.60 angstrom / 12.5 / 13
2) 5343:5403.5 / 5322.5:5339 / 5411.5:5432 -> -2.23 angstrom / 12.4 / 13.3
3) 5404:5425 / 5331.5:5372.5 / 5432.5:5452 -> 0.70 angstrom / 13.4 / 13.4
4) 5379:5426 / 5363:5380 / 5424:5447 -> 1.82 angstrom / 13.5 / 13.4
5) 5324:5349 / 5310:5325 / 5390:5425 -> 1.45 angstrom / 13.5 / 13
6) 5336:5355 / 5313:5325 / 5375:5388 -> 0.18 angstrom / 13.4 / 13.4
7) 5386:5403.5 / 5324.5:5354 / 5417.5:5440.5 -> 0.47 angstrom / 12.8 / 13.4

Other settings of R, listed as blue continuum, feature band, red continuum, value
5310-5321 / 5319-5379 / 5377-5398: 0.8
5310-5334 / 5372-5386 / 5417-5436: -0.3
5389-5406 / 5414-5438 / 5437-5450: -0.4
